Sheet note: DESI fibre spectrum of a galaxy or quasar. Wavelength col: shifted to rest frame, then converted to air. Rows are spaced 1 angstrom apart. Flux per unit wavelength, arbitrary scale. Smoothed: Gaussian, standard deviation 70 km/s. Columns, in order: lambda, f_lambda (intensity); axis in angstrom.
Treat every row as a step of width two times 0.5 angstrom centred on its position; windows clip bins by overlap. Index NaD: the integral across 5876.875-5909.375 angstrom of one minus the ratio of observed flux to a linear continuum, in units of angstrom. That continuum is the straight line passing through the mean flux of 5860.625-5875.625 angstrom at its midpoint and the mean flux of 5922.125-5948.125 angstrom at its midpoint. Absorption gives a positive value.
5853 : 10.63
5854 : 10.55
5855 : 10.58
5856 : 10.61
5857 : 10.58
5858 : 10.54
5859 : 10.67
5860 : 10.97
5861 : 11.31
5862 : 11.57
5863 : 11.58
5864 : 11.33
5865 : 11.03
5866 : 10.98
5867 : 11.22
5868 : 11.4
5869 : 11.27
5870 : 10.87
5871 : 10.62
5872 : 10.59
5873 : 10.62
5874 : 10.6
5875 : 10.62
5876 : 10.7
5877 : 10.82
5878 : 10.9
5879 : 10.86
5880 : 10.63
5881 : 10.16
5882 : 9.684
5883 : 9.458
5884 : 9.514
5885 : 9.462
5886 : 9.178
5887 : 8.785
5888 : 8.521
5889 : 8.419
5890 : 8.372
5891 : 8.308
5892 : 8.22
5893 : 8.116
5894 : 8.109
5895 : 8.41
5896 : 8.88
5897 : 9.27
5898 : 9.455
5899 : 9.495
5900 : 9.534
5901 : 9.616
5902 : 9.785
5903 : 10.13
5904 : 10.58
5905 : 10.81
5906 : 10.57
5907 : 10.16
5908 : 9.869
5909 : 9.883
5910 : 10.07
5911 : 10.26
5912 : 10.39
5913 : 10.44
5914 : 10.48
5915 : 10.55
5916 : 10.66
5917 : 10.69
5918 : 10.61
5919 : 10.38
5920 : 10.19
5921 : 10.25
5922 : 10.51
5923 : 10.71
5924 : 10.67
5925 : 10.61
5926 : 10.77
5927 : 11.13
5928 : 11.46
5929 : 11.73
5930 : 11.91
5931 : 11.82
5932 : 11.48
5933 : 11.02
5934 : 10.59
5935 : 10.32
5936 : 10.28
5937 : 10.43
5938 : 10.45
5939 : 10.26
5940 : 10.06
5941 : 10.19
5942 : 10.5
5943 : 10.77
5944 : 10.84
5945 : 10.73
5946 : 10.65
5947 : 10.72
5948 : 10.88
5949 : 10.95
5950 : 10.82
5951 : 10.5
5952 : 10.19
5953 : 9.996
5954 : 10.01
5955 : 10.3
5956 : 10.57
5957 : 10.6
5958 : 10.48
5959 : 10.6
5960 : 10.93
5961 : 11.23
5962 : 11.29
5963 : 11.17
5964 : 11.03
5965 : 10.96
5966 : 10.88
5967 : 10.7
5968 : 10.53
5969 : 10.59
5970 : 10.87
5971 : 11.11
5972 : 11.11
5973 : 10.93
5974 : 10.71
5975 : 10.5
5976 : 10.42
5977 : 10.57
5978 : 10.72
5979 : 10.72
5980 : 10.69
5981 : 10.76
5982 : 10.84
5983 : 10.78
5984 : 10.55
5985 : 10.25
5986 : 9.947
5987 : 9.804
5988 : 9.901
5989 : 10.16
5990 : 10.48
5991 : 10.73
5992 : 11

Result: 4.3 angstrom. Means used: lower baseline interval 11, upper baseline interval 10.8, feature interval 9.5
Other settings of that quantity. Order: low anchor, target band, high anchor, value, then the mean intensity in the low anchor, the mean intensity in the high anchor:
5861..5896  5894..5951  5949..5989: -0.5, 10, 10.6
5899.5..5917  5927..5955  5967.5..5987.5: -0.8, 10.2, 10.6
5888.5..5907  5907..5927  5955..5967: -1.4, 9.25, 10.9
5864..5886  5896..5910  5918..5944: 1.0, 10.6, 10.7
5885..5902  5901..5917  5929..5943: -1.3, 8.84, 10.8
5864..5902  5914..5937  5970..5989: -1.5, 9.82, 10.6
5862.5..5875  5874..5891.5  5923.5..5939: 2.1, 11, 11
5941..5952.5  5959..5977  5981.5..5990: -0.7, 10.7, 10.3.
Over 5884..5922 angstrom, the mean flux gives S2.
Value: 9.66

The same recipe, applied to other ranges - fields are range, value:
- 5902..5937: 10.6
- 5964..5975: 10.8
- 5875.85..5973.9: 10.3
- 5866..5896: 9.81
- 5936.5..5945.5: 10.5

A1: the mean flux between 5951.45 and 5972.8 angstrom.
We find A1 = 10.7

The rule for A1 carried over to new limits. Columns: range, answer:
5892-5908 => 9.5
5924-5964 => 10.8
